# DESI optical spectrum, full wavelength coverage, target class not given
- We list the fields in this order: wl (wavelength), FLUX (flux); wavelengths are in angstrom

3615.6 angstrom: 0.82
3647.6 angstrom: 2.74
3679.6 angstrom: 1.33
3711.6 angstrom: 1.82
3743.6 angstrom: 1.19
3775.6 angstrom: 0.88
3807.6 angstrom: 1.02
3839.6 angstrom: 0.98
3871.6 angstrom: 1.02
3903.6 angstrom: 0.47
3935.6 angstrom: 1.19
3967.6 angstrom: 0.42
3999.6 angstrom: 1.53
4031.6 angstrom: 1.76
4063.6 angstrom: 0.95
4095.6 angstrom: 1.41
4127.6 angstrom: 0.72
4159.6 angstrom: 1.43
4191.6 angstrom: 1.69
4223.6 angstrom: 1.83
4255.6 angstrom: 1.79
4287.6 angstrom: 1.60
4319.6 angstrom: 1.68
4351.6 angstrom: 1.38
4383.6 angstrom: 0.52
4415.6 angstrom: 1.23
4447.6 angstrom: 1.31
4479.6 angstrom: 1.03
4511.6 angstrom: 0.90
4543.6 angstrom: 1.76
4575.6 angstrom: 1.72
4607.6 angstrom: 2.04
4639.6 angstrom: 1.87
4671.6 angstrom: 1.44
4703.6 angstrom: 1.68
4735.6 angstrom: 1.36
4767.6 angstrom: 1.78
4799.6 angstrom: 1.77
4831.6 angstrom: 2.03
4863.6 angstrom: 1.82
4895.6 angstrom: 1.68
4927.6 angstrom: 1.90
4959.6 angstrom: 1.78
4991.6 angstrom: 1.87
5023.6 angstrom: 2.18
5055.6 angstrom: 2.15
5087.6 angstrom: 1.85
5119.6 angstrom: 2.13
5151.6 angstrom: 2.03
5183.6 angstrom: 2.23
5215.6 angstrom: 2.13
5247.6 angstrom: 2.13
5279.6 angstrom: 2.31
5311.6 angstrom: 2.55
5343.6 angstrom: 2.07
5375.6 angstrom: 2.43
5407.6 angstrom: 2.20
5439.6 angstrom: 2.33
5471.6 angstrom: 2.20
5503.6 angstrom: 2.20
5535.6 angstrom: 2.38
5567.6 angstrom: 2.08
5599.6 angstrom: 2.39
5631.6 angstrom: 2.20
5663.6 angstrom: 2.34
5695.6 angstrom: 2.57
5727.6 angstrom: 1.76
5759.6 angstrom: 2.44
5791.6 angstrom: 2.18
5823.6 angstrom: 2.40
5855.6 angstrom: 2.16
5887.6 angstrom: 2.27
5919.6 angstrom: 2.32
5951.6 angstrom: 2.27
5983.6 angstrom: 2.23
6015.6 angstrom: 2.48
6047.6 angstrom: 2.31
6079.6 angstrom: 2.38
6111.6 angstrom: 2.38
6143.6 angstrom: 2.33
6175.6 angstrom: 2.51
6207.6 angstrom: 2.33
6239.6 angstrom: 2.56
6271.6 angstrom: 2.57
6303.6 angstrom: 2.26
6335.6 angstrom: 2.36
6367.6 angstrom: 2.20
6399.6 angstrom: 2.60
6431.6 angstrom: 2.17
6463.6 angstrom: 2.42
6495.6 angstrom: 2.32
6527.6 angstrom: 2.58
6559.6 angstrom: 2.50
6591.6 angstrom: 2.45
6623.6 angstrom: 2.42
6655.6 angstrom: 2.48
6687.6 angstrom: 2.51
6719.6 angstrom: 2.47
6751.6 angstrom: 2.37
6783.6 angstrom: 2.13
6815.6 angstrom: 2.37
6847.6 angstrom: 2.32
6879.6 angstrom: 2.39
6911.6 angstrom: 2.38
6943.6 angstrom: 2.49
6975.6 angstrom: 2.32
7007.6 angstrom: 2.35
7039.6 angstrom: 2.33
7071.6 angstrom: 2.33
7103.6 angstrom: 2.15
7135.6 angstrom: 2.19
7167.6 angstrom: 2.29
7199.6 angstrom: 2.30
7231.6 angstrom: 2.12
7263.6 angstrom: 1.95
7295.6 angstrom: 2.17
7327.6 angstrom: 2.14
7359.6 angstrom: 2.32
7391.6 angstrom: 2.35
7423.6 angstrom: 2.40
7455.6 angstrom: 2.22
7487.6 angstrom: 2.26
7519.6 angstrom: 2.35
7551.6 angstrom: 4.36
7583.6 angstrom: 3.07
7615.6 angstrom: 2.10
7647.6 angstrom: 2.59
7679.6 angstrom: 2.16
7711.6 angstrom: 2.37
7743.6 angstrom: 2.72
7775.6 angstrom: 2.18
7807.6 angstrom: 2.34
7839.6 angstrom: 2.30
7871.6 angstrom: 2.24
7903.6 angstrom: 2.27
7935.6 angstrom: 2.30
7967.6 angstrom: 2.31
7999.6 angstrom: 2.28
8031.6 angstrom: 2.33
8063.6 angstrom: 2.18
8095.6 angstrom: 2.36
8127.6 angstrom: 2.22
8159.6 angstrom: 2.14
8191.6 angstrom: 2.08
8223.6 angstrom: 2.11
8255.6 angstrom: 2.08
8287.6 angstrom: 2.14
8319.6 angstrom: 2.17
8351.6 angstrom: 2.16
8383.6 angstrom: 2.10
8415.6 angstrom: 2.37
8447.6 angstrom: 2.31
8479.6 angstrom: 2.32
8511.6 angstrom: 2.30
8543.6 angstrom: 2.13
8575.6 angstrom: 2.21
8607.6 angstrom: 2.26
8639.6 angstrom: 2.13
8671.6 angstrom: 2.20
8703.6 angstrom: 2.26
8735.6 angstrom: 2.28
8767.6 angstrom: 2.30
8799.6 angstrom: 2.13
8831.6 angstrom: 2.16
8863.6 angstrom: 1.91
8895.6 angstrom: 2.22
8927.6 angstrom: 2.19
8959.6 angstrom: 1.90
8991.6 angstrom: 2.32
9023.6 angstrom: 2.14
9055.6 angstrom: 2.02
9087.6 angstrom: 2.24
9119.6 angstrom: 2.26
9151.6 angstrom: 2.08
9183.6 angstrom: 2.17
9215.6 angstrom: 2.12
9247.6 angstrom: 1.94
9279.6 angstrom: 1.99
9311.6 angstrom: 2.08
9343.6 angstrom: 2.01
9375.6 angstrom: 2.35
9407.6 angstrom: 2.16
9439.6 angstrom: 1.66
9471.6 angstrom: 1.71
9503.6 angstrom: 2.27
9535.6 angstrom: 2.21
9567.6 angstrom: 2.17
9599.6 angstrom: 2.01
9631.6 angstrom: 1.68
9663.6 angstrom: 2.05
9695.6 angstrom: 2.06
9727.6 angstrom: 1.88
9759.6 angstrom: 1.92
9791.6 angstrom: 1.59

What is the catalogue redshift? 0.15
